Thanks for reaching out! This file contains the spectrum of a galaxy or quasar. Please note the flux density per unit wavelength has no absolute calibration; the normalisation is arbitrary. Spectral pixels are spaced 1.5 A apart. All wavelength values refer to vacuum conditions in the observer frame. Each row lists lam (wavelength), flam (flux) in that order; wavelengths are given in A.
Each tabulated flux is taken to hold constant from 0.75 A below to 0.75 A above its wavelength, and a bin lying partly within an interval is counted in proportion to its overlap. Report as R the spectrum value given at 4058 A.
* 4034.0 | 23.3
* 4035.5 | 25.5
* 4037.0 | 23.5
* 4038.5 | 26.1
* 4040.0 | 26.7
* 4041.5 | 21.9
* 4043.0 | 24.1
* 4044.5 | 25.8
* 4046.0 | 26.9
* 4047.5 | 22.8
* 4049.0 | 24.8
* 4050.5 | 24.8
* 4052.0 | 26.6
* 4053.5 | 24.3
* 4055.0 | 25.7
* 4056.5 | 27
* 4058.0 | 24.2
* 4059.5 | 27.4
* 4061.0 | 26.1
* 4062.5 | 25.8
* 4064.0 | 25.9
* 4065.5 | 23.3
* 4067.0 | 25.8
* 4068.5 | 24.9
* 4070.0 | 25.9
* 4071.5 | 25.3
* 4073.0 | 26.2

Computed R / 24.2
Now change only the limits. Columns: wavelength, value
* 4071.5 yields 25.3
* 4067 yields 25.8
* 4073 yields 26.2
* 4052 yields 26.6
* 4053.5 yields 24.3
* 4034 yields 23.3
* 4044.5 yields 25.8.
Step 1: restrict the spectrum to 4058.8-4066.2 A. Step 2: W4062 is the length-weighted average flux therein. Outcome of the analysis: 25.7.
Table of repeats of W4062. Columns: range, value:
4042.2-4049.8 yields 24.9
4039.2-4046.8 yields 25.1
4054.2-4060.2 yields 26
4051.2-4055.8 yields 25.5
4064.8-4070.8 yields 25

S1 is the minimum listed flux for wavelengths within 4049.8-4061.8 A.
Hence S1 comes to 24.2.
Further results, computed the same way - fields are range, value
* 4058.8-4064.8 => 25.8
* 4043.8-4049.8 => 22.8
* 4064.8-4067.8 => 23.3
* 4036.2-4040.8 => 23.5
